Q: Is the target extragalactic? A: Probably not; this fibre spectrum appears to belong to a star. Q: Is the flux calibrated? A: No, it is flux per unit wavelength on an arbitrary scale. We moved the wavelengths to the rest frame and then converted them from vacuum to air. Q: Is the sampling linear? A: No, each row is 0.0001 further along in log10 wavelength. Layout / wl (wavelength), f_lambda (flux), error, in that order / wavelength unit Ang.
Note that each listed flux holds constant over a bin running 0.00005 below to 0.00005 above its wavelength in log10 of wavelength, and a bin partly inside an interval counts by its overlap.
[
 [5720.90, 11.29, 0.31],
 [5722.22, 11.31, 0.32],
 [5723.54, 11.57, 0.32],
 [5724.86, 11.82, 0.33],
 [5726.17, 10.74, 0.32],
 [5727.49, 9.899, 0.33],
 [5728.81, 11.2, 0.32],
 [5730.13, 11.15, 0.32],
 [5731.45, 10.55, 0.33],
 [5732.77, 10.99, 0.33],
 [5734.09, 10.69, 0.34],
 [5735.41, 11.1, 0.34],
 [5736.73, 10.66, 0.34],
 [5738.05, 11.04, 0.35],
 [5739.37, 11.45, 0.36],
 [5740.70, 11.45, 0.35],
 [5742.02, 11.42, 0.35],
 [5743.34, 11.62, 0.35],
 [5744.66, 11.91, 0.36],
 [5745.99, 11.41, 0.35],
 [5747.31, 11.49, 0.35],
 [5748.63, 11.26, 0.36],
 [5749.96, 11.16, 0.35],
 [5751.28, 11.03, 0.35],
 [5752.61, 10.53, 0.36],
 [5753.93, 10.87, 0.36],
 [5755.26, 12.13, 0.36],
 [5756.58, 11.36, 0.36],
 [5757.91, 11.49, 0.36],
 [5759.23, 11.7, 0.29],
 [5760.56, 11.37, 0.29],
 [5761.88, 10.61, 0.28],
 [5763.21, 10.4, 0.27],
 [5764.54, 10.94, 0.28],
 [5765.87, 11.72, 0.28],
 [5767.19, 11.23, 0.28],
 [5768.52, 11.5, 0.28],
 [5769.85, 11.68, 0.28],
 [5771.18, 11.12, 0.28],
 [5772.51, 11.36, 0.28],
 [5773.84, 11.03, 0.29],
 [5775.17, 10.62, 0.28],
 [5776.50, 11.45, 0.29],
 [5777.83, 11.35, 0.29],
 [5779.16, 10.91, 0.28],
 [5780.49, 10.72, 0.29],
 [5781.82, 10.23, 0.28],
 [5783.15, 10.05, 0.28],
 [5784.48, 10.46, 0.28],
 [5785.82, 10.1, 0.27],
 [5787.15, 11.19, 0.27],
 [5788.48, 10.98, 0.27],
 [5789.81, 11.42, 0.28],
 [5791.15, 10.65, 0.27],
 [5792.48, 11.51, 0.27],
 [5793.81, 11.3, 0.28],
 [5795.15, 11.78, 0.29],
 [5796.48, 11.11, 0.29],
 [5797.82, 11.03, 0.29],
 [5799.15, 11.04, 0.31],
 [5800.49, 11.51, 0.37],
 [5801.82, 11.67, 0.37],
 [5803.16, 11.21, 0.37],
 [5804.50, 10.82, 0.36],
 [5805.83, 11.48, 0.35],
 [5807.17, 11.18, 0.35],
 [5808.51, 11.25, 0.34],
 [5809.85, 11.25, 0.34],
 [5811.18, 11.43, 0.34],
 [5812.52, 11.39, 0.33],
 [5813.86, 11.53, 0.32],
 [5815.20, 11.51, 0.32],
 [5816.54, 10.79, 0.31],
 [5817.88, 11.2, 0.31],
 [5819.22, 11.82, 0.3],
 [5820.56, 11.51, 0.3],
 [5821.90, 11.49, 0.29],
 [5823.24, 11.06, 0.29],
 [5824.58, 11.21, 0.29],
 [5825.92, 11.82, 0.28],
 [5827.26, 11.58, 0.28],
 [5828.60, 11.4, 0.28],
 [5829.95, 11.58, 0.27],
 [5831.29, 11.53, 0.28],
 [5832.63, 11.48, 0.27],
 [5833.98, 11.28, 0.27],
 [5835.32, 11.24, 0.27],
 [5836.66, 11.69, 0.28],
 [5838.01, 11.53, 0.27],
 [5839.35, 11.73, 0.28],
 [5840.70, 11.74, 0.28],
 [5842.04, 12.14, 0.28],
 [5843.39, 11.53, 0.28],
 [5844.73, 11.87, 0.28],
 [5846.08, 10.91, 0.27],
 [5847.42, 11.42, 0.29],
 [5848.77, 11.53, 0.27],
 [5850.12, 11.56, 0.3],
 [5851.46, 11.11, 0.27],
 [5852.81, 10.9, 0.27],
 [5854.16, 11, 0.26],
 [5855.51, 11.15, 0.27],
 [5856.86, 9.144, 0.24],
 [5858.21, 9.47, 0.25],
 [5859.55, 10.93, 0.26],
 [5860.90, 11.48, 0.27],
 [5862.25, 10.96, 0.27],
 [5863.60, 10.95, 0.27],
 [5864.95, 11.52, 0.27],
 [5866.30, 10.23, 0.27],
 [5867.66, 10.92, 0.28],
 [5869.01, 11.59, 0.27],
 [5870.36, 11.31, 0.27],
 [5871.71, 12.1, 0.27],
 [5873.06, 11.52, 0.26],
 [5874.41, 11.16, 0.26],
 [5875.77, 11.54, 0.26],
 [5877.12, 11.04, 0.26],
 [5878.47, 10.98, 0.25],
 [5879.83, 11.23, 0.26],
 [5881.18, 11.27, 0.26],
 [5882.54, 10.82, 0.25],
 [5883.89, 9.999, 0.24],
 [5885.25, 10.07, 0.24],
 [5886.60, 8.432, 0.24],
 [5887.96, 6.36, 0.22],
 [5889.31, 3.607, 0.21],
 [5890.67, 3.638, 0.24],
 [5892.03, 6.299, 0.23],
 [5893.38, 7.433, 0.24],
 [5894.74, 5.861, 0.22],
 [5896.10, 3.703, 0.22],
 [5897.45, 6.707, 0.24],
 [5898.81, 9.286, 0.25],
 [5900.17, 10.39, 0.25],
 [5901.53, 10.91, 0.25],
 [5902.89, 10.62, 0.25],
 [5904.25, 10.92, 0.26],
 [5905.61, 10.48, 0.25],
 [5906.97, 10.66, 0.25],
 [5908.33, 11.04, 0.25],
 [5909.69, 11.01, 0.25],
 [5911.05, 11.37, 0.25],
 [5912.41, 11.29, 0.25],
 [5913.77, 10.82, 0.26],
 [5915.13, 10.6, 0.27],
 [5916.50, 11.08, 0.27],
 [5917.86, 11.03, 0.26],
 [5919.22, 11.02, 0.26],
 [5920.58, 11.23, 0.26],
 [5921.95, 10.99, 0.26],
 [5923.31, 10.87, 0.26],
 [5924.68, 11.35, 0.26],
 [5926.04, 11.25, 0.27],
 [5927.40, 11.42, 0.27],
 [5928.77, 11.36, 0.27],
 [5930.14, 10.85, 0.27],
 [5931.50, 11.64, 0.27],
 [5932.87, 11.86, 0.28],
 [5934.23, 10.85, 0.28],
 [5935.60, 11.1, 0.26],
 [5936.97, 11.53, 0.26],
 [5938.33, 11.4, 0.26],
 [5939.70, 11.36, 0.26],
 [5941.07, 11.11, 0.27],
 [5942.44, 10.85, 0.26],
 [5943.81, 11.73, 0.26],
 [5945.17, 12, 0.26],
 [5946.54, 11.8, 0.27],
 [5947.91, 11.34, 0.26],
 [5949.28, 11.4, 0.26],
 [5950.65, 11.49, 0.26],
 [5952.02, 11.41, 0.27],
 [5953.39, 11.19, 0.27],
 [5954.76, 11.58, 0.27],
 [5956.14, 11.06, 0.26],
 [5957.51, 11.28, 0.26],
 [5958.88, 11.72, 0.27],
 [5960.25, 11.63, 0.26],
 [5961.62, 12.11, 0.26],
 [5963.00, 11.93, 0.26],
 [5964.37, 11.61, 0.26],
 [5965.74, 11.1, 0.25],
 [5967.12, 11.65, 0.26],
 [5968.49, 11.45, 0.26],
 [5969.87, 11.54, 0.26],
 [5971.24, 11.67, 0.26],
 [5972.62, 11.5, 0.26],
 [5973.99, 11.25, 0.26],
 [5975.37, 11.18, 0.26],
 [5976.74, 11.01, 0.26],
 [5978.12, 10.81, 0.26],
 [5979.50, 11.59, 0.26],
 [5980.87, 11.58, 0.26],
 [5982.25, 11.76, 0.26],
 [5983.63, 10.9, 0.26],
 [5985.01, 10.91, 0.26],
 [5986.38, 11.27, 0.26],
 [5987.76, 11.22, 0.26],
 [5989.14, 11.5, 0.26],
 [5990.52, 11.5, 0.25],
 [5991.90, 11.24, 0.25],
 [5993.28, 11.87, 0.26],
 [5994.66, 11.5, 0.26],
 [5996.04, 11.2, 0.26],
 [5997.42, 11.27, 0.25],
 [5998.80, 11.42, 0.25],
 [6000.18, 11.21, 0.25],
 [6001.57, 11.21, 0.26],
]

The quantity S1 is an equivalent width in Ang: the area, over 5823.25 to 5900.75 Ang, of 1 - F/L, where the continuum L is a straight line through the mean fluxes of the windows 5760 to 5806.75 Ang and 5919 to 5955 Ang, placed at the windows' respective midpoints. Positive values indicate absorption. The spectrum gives 6.3 Ang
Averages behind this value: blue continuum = 11.1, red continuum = 11.3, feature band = 10.3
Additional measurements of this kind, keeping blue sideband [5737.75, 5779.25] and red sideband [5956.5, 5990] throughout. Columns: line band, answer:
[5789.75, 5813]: 0.1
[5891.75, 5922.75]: 4.2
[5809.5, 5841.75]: -0.4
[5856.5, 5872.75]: 0.6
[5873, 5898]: 6.4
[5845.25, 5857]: 0.3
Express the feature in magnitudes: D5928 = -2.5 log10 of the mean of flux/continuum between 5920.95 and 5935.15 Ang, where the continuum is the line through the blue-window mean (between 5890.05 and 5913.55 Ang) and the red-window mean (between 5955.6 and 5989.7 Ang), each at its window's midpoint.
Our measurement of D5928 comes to -0.14 mag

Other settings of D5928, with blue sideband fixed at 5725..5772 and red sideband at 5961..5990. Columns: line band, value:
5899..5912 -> 0.06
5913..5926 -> 0.03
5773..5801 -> 0.02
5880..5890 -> 0.28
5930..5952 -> 0.00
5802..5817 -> 0.00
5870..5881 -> -0.01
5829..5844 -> -0.03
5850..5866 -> 0.05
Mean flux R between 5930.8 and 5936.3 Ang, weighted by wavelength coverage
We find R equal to 11.4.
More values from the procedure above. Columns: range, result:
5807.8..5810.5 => 11.2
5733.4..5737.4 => 10.8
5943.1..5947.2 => 11.9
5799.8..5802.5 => 11.6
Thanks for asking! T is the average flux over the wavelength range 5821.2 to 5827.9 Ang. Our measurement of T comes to 11.4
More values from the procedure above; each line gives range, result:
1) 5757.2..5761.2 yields 11.5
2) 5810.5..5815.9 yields 11.5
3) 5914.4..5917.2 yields 10.8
